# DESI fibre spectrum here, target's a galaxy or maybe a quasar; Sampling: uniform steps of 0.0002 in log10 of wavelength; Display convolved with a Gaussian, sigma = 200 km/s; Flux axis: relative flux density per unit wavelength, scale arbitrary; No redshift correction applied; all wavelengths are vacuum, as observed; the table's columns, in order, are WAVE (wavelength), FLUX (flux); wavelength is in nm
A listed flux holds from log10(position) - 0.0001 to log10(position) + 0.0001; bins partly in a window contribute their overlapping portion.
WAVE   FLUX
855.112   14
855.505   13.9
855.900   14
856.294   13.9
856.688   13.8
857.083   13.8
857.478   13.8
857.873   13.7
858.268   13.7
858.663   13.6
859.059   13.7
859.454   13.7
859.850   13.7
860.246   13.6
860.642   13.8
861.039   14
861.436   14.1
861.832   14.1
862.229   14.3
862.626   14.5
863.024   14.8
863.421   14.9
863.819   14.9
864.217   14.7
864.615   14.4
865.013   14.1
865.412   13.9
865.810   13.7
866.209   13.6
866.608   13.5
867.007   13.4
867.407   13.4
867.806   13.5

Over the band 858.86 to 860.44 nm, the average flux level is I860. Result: 13.7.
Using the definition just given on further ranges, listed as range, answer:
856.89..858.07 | 13.8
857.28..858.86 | 13.7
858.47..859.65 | 13.7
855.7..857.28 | 13.9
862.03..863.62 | 14.6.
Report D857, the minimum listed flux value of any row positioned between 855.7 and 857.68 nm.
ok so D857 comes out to 13.8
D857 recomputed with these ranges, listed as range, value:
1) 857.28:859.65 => 13.6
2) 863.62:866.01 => 13.7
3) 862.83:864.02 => 14.8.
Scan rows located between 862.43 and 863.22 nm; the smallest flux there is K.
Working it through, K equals 14.5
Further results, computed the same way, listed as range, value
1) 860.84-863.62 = 14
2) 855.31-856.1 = 13.9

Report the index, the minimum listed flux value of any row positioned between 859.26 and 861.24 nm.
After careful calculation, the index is 13.6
